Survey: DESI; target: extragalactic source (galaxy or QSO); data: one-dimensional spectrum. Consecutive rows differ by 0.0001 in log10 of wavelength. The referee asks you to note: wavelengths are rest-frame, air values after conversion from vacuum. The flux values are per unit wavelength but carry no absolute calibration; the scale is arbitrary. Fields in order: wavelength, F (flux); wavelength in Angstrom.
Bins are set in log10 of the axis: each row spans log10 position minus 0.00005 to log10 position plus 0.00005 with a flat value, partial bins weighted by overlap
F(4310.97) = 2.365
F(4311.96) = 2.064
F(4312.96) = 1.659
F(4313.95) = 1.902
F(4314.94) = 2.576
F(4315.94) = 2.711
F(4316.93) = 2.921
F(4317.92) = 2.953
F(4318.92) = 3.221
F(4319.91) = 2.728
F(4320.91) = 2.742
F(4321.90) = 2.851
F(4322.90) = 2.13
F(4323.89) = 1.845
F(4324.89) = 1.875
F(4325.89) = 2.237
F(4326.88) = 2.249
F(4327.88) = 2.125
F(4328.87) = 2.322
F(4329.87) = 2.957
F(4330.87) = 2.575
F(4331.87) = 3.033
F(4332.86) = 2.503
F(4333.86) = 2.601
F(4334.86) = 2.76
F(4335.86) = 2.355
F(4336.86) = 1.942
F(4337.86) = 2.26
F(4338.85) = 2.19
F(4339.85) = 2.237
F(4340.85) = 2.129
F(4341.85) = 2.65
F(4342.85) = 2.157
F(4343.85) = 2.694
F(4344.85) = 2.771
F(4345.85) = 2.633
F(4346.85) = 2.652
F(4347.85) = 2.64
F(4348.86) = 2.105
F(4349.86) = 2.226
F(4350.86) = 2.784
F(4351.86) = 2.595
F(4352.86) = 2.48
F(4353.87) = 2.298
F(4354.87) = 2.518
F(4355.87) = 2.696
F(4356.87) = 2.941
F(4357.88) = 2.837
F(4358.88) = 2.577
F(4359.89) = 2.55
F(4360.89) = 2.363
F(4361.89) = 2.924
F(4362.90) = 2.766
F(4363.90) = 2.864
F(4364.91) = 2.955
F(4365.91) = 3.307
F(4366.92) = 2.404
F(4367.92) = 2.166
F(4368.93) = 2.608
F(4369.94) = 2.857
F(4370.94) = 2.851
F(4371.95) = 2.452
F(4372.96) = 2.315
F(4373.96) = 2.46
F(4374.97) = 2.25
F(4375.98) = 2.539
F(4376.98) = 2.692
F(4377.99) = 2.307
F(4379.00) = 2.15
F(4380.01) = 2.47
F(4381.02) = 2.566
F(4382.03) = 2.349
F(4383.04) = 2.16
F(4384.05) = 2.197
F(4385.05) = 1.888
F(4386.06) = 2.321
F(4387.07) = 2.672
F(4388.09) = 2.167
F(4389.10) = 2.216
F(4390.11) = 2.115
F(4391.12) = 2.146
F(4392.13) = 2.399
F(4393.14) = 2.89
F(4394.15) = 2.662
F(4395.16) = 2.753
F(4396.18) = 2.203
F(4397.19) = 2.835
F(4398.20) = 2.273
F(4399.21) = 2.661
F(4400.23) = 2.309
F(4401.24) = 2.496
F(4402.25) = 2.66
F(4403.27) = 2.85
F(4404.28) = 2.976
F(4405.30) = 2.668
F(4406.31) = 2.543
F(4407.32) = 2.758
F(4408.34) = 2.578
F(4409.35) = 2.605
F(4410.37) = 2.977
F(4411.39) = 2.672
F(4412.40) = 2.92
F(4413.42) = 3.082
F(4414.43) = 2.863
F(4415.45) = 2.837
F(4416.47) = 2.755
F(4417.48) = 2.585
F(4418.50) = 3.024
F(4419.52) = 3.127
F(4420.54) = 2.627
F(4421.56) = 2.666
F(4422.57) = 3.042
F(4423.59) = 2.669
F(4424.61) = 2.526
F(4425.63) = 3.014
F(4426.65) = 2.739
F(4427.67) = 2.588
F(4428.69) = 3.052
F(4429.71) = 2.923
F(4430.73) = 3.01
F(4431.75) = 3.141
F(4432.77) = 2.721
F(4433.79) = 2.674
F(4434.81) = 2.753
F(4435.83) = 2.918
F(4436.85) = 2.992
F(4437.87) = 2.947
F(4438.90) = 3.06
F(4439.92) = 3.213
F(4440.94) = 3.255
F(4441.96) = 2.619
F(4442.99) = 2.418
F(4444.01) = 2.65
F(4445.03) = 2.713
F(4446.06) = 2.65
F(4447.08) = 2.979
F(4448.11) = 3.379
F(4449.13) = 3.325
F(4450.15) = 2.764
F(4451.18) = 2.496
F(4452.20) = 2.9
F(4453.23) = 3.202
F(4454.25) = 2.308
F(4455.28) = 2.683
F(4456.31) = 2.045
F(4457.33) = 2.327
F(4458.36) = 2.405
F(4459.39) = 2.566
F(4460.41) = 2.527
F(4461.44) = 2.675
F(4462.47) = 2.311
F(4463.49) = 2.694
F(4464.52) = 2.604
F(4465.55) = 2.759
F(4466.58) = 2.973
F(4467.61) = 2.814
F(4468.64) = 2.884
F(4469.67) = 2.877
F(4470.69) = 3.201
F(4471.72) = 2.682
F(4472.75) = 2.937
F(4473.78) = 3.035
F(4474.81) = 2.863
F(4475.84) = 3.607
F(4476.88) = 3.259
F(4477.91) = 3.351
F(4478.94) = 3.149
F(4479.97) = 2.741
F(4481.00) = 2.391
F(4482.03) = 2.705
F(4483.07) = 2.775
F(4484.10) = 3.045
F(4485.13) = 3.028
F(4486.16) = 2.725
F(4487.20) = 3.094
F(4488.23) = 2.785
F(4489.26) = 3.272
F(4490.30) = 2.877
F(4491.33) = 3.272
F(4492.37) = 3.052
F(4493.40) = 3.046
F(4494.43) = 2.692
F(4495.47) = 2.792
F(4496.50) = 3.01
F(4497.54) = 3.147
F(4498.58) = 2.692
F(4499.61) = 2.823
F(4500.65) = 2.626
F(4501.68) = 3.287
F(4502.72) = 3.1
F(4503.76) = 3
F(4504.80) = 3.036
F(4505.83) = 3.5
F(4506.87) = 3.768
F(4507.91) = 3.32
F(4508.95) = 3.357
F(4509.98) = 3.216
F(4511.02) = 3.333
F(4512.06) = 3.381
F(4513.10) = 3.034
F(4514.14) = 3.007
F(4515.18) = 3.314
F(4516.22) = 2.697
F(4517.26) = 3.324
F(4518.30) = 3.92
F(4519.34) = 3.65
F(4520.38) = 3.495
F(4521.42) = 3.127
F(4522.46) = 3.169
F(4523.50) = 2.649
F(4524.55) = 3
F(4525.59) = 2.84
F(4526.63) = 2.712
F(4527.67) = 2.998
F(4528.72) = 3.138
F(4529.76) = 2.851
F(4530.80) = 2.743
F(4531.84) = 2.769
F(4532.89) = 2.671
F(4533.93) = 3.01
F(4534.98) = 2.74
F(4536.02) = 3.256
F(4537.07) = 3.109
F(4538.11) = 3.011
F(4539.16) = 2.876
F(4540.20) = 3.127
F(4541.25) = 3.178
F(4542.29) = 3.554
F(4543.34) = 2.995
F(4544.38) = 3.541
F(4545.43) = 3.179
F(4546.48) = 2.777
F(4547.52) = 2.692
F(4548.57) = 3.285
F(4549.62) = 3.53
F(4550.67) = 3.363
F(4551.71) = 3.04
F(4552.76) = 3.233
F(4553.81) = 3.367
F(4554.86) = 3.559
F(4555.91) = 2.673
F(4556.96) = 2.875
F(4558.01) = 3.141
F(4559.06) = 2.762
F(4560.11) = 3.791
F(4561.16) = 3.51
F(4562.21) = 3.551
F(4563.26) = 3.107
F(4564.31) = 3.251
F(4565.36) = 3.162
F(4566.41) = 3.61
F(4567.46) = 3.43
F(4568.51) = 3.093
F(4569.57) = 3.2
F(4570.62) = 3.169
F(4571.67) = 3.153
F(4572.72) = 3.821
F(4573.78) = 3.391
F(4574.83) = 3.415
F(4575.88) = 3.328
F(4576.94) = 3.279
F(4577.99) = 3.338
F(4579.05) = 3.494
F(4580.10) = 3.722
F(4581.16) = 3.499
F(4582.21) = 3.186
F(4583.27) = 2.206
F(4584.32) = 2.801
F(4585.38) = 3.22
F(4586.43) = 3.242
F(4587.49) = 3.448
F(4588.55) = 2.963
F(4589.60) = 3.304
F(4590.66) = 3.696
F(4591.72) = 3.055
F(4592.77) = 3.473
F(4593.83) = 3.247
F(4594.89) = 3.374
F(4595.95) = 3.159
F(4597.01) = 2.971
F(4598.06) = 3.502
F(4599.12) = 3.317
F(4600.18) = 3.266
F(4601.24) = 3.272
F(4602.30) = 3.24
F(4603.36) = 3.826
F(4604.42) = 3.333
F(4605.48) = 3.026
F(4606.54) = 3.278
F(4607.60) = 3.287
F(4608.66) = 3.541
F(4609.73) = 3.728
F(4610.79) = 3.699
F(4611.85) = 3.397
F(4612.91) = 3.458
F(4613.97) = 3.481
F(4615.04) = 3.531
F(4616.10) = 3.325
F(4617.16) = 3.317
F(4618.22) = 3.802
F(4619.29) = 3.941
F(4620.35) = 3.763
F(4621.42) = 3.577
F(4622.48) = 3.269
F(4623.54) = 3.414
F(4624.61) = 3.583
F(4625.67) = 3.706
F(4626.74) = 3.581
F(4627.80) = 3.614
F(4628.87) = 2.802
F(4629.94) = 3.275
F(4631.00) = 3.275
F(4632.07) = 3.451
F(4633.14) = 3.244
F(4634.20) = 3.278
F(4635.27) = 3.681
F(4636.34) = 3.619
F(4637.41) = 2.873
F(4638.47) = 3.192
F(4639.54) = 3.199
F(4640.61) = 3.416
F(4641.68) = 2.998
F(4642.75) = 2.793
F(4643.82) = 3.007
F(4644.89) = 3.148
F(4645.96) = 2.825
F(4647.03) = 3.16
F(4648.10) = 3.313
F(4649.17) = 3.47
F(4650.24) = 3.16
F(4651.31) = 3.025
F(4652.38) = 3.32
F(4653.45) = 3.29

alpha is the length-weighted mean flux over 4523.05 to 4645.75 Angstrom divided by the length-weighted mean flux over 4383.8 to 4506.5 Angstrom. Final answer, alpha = 1.17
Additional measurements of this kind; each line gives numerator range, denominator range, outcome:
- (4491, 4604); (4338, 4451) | 1.20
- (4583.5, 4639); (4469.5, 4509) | 1.12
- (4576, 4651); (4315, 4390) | 1.33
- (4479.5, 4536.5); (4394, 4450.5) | 1.08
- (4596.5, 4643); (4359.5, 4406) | 1.35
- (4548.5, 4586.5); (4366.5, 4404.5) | 1.33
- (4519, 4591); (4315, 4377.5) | 1.24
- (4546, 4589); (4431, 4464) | 1.17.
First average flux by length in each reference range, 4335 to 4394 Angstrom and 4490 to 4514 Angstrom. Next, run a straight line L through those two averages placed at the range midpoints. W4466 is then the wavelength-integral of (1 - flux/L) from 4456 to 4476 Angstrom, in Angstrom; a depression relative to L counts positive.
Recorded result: 1.4 Angstrom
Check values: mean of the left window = 2.48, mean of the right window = 3.1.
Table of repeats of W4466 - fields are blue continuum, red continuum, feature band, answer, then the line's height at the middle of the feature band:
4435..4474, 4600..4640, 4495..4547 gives -0.99 Angstrom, 3.04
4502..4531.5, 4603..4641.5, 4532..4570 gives 0.97 Angstrom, 3.25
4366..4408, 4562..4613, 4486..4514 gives -1.29 Angstrom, 2.95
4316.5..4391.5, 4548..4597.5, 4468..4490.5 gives -0.25 Angstrom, 2.94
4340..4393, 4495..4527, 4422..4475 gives 1.17 Angstrom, 2.86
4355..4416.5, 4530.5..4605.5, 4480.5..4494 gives 0.03 Angstrom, 2.93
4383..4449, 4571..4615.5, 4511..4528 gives -0.44 Angstrom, 3.07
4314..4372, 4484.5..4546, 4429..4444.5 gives -0.26 Angstrom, 2.84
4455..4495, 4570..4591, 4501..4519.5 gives -1.80 Angstrom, 2.99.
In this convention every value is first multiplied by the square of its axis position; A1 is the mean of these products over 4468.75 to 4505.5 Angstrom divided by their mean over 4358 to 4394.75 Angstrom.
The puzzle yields 1.25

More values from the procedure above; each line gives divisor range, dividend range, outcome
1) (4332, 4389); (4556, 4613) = 1.46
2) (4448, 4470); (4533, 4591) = 1.25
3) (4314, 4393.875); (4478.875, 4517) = 1.29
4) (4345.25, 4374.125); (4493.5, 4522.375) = 1.30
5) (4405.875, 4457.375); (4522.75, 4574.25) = 1.17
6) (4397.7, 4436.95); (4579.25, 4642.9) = 1.32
